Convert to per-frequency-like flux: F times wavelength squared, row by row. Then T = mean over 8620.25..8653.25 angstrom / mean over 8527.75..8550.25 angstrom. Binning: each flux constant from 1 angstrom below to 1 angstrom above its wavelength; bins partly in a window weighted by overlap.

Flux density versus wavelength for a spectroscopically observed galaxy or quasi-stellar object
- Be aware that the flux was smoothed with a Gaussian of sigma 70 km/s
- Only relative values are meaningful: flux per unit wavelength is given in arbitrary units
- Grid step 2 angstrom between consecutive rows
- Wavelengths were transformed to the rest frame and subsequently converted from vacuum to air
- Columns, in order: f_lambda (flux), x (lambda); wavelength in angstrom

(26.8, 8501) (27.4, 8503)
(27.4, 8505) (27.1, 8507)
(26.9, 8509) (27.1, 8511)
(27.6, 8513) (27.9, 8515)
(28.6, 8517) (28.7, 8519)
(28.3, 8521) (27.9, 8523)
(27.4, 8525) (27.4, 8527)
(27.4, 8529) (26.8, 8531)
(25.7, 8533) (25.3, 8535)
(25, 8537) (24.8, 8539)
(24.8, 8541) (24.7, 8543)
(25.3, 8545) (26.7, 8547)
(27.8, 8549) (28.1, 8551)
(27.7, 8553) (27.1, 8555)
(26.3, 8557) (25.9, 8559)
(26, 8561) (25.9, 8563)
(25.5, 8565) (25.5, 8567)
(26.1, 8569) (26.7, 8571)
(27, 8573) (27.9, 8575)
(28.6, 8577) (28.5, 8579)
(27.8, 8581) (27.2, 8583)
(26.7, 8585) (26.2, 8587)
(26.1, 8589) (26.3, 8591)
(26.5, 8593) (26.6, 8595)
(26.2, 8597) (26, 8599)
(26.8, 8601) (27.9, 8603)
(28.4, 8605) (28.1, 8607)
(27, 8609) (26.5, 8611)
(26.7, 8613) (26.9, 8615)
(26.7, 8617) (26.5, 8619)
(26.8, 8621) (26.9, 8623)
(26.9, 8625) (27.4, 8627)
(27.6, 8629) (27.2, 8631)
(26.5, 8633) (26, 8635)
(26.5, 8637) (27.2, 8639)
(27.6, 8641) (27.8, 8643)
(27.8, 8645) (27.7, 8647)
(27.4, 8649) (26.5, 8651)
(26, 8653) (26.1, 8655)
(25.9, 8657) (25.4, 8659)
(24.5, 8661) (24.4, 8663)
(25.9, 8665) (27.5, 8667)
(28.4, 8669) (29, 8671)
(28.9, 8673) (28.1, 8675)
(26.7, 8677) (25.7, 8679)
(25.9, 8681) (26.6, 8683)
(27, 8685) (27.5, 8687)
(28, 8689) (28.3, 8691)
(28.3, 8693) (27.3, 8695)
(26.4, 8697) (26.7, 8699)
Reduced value 1.1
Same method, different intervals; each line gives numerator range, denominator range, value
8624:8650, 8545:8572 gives 1.04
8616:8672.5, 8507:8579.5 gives 1.02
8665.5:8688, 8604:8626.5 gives 1.03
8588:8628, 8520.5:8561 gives 1.03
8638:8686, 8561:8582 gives 1.02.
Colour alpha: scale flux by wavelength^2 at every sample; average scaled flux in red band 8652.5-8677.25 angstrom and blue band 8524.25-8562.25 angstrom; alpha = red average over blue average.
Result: 1.0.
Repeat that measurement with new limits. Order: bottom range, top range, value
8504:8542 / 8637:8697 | 1.04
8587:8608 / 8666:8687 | 1.04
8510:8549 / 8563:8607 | 1.02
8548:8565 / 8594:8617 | 1.02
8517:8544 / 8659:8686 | 1.04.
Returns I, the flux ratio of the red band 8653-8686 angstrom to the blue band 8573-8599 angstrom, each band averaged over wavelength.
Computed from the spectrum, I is 1.0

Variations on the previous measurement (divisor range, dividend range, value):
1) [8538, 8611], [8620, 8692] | 1.01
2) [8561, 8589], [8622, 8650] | 1.01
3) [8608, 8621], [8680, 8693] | 1.02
